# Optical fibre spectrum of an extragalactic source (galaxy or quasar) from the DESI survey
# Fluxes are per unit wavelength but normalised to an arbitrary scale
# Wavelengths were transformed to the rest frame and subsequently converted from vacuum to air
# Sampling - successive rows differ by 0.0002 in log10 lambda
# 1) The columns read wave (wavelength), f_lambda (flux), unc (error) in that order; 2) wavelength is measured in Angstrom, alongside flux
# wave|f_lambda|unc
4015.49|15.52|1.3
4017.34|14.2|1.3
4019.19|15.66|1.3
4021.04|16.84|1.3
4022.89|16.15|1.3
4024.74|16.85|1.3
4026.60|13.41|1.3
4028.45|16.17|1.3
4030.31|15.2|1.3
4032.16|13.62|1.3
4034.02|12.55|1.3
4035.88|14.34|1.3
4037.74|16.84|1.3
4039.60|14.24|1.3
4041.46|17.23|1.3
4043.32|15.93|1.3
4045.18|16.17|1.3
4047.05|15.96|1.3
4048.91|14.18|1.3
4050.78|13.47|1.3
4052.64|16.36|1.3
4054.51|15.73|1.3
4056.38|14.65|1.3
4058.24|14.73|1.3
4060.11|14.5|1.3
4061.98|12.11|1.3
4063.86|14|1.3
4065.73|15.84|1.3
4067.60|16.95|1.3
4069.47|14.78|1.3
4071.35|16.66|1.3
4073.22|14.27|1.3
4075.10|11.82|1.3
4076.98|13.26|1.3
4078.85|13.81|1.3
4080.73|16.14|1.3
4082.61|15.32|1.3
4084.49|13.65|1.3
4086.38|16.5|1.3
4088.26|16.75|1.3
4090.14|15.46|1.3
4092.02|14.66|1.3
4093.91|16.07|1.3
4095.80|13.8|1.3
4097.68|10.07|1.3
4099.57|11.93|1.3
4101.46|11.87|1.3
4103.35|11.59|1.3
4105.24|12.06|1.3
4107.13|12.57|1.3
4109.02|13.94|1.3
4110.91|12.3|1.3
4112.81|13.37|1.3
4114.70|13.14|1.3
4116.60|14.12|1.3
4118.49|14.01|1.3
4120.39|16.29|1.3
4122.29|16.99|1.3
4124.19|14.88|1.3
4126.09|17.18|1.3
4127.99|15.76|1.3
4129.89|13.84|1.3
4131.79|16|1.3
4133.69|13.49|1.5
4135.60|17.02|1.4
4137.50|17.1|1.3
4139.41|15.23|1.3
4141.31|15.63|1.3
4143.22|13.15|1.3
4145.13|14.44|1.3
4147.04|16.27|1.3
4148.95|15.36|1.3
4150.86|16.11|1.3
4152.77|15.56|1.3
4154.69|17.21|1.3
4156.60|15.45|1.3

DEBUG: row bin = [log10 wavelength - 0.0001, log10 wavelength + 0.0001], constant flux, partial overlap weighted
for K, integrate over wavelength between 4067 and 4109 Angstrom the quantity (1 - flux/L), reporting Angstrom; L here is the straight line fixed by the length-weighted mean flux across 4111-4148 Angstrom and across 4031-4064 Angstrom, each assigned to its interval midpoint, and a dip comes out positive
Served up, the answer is 2.5 Angstrom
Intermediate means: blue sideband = 14.8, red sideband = 15.1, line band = 14.1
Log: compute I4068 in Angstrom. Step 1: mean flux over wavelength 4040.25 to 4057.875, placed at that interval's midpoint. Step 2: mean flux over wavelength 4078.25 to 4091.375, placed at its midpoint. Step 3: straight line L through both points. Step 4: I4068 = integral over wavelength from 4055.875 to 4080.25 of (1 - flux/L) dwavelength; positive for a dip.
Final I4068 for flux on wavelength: 1.6 Angstrom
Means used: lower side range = 15.5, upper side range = 15.4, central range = 14.4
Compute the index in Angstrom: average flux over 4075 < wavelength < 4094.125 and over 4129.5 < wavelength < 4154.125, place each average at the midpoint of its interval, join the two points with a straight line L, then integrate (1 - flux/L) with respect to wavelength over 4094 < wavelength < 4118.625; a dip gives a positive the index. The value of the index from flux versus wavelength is 3.9 Angstrom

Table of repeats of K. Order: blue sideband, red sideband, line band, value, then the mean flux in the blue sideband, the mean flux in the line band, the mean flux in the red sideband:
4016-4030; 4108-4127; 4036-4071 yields 0.2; 15.6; 15.2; 14.6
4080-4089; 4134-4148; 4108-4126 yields 1.2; 15.6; 14.5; 15.5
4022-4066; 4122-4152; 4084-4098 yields 0.4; 15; 14.9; 15.5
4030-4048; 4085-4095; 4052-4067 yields 0.6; 15.2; 14.8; 15.7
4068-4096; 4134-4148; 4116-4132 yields -0.2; 14.9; 15.5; 15.5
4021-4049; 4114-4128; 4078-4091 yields -0.1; 15.3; 15.4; 15.3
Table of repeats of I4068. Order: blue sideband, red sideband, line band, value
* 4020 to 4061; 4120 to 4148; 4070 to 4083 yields 0.8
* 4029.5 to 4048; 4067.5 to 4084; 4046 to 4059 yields 0.0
